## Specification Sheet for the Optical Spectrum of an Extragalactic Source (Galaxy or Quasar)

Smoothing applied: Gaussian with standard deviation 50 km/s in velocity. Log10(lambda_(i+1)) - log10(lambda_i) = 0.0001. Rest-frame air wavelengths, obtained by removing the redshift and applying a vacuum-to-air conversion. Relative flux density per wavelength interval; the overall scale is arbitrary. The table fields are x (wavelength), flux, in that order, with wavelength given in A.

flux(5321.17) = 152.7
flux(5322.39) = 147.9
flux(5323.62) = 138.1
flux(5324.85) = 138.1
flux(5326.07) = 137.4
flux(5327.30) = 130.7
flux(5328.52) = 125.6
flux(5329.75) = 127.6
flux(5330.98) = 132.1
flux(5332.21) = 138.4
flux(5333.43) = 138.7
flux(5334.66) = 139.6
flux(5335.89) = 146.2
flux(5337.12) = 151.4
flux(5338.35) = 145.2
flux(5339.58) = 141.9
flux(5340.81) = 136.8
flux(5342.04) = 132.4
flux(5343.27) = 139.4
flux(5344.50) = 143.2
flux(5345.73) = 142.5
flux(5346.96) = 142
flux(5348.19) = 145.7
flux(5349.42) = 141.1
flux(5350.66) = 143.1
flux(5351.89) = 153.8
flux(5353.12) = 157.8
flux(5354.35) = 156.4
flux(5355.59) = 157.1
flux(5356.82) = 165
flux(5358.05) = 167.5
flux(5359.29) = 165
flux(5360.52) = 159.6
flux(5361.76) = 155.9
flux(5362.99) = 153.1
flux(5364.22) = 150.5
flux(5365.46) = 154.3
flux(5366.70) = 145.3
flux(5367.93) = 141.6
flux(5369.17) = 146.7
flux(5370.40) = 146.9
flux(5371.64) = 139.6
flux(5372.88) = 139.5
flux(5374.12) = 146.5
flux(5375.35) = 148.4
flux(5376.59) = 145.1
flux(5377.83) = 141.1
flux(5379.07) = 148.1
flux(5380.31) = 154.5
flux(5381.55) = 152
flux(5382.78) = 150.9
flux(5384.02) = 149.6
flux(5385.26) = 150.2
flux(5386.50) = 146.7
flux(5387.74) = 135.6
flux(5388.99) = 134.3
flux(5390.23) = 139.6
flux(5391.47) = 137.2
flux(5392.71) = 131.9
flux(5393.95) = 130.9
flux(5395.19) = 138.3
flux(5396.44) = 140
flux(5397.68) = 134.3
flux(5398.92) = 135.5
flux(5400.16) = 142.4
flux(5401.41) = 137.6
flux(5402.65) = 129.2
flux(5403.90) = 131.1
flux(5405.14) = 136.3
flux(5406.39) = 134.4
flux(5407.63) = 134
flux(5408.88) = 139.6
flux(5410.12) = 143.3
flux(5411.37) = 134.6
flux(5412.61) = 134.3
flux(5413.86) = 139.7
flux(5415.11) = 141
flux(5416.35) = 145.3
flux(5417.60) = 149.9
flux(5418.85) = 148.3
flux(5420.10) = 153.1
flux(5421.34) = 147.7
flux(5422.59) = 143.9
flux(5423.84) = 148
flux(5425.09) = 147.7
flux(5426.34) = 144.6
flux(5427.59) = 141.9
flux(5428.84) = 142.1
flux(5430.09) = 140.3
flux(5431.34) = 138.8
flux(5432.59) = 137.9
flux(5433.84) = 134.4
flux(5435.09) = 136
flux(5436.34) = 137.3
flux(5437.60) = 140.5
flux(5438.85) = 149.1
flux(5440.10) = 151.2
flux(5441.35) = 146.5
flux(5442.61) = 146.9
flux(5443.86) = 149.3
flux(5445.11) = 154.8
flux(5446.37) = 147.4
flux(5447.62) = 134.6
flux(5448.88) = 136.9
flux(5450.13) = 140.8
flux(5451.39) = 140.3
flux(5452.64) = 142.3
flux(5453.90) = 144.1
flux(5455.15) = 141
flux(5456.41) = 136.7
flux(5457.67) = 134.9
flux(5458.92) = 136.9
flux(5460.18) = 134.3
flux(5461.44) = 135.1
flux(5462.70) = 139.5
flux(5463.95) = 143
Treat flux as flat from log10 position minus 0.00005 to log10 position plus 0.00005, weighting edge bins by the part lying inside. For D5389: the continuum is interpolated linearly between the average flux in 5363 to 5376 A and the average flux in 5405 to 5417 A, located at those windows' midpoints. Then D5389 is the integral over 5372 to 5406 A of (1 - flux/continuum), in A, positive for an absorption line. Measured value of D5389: 0.4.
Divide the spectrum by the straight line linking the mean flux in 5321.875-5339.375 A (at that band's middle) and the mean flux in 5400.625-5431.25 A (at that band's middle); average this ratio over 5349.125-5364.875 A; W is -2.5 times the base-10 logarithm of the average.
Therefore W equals -0.12 mag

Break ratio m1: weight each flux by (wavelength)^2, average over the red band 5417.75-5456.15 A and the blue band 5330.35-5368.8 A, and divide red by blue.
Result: 1.00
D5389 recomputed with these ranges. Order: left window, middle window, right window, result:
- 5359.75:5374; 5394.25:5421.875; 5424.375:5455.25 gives 1.1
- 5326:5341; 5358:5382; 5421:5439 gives -1.8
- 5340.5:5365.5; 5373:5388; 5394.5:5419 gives -0.3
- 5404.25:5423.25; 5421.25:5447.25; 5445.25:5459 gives -0.6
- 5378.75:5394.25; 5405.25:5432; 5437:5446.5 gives 0.7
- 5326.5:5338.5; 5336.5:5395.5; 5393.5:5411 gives -4.3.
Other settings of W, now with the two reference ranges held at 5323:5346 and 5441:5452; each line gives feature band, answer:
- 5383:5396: 0.01 mag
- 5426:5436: 0.03 mag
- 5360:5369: -0.09 mag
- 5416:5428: -0.03 mag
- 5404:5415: 0.04 mag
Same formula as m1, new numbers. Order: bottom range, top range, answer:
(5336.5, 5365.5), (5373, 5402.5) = 0.96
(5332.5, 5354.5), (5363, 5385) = 1.03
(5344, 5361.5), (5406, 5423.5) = 0.95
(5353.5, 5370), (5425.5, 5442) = 0.94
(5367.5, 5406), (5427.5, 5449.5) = 1.03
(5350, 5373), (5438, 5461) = 0.96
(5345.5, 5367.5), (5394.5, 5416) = 0.91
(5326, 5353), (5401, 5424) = 1.03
